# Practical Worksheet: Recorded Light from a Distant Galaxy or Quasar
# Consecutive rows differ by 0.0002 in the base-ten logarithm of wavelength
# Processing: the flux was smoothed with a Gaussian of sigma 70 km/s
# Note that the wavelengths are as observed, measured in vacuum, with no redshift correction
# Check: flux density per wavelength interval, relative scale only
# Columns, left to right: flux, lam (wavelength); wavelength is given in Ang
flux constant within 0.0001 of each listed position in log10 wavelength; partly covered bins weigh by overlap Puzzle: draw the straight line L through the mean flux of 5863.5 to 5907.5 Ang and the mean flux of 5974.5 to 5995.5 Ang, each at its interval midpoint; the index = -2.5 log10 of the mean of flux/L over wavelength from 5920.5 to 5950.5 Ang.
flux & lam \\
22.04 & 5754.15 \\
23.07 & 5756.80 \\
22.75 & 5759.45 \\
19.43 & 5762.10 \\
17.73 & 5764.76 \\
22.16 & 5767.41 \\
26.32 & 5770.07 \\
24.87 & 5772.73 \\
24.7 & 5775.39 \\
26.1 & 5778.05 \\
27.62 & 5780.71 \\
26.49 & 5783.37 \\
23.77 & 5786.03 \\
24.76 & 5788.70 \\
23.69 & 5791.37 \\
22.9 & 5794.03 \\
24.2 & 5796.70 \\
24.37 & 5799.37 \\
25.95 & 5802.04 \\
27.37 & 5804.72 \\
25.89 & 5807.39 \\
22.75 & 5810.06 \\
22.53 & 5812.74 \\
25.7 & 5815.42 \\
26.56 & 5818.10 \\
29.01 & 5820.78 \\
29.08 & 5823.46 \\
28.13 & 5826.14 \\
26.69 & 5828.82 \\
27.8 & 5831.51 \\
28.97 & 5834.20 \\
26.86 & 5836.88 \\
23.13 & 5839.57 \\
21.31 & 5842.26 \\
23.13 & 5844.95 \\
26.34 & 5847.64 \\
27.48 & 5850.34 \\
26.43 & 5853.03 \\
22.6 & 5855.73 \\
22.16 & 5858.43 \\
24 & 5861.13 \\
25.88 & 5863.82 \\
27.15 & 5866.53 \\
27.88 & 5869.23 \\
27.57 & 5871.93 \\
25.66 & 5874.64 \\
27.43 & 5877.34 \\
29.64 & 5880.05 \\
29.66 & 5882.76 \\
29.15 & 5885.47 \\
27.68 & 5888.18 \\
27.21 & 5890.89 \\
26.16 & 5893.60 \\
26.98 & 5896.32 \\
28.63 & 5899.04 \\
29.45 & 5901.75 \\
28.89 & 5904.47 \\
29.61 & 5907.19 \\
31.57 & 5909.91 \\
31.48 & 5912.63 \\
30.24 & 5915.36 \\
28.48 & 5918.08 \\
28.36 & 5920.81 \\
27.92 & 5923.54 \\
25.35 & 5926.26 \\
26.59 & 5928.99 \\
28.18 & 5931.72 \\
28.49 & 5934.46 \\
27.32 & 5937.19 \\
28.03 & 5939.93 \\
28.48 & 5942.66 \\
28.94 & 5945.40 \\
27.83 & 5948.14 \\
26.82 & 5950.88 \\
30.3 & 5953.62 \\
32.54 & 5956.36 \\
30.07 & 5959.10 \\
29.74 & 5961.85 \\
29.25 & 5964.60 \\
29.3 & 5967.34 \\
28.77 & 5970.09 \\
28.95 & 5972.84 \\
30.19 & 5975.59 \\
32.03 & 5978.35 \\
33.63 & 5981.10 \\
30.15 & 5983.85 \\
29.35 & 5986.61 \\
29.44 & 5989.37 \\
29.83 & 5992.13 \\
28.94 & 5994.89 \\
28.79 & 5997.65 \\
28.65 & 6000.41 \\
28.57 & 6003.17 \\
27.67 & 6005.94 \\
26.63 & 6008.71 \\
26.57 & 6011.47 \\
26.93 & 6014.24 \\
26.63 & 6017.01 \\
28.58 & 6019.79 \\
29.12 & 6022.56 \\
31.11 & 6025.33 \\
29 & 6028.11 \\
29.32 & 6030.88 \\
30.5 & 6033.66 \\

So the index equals 0.06 mag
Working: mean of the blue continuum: 27.9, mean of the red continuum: 30.5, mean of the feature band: 27.7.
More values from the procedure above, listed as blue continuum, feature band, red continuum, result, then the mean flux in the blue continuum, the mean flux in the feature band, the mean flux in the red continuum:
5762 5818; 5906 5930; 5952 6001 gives -0.024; 24.4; 28.9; 30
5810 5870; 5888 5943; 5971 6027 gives -0.040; 25.8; 28.4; 29.1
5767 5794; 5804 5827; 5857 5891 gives -0.021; 25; 26.3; 27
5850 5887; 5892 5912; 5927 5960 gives -0.052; 26.6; 28.8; 28.6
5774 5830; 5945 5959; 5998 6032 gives -0.073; 25.6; 29.4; 28.2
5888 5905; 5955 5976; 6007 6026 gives -0.076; 27.8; 29.8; 27.8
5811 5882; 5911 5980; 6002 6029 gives -0.066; 26.1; 29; 28.1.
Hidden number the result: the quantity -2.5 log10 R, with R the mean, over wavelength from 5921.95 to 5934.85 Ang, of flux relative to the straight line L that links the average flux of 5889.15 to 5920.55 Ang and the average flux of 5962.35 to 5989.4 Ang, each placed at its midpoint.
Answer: 0.08 mag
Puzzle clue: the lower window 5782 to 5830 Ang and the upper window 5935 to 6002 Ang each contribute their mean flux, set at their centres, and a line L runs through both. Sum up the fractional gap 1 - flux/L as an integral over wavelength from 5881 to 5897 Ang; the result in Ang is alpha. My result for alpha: -0.2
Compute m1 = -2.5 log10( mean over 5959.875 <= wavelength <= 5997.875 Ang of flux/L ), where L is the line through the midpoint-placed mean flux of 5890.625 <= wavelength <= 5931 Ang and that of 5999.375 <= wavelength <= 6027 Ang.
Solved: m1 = -0.06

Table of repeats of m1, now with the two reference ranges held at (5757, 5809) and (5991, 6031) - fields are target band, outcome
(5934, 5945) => -0.04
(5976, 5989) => -0.12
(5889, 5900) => -0.04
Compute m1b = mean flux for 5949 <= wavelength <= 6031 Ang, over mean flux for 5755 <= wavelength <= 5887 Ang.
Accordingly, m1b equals 1.2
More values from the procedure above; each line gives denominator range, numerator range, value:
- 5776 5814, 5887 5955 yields 1.14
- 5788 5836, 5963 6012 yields 1.13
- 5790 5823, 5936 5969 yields 1.15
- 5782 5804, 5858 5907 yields 1.12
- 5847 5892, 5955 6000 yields 1.12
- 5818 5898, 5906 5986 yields 1.10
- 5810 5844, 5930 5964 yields 1.11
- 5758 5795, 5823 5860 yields 1.08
